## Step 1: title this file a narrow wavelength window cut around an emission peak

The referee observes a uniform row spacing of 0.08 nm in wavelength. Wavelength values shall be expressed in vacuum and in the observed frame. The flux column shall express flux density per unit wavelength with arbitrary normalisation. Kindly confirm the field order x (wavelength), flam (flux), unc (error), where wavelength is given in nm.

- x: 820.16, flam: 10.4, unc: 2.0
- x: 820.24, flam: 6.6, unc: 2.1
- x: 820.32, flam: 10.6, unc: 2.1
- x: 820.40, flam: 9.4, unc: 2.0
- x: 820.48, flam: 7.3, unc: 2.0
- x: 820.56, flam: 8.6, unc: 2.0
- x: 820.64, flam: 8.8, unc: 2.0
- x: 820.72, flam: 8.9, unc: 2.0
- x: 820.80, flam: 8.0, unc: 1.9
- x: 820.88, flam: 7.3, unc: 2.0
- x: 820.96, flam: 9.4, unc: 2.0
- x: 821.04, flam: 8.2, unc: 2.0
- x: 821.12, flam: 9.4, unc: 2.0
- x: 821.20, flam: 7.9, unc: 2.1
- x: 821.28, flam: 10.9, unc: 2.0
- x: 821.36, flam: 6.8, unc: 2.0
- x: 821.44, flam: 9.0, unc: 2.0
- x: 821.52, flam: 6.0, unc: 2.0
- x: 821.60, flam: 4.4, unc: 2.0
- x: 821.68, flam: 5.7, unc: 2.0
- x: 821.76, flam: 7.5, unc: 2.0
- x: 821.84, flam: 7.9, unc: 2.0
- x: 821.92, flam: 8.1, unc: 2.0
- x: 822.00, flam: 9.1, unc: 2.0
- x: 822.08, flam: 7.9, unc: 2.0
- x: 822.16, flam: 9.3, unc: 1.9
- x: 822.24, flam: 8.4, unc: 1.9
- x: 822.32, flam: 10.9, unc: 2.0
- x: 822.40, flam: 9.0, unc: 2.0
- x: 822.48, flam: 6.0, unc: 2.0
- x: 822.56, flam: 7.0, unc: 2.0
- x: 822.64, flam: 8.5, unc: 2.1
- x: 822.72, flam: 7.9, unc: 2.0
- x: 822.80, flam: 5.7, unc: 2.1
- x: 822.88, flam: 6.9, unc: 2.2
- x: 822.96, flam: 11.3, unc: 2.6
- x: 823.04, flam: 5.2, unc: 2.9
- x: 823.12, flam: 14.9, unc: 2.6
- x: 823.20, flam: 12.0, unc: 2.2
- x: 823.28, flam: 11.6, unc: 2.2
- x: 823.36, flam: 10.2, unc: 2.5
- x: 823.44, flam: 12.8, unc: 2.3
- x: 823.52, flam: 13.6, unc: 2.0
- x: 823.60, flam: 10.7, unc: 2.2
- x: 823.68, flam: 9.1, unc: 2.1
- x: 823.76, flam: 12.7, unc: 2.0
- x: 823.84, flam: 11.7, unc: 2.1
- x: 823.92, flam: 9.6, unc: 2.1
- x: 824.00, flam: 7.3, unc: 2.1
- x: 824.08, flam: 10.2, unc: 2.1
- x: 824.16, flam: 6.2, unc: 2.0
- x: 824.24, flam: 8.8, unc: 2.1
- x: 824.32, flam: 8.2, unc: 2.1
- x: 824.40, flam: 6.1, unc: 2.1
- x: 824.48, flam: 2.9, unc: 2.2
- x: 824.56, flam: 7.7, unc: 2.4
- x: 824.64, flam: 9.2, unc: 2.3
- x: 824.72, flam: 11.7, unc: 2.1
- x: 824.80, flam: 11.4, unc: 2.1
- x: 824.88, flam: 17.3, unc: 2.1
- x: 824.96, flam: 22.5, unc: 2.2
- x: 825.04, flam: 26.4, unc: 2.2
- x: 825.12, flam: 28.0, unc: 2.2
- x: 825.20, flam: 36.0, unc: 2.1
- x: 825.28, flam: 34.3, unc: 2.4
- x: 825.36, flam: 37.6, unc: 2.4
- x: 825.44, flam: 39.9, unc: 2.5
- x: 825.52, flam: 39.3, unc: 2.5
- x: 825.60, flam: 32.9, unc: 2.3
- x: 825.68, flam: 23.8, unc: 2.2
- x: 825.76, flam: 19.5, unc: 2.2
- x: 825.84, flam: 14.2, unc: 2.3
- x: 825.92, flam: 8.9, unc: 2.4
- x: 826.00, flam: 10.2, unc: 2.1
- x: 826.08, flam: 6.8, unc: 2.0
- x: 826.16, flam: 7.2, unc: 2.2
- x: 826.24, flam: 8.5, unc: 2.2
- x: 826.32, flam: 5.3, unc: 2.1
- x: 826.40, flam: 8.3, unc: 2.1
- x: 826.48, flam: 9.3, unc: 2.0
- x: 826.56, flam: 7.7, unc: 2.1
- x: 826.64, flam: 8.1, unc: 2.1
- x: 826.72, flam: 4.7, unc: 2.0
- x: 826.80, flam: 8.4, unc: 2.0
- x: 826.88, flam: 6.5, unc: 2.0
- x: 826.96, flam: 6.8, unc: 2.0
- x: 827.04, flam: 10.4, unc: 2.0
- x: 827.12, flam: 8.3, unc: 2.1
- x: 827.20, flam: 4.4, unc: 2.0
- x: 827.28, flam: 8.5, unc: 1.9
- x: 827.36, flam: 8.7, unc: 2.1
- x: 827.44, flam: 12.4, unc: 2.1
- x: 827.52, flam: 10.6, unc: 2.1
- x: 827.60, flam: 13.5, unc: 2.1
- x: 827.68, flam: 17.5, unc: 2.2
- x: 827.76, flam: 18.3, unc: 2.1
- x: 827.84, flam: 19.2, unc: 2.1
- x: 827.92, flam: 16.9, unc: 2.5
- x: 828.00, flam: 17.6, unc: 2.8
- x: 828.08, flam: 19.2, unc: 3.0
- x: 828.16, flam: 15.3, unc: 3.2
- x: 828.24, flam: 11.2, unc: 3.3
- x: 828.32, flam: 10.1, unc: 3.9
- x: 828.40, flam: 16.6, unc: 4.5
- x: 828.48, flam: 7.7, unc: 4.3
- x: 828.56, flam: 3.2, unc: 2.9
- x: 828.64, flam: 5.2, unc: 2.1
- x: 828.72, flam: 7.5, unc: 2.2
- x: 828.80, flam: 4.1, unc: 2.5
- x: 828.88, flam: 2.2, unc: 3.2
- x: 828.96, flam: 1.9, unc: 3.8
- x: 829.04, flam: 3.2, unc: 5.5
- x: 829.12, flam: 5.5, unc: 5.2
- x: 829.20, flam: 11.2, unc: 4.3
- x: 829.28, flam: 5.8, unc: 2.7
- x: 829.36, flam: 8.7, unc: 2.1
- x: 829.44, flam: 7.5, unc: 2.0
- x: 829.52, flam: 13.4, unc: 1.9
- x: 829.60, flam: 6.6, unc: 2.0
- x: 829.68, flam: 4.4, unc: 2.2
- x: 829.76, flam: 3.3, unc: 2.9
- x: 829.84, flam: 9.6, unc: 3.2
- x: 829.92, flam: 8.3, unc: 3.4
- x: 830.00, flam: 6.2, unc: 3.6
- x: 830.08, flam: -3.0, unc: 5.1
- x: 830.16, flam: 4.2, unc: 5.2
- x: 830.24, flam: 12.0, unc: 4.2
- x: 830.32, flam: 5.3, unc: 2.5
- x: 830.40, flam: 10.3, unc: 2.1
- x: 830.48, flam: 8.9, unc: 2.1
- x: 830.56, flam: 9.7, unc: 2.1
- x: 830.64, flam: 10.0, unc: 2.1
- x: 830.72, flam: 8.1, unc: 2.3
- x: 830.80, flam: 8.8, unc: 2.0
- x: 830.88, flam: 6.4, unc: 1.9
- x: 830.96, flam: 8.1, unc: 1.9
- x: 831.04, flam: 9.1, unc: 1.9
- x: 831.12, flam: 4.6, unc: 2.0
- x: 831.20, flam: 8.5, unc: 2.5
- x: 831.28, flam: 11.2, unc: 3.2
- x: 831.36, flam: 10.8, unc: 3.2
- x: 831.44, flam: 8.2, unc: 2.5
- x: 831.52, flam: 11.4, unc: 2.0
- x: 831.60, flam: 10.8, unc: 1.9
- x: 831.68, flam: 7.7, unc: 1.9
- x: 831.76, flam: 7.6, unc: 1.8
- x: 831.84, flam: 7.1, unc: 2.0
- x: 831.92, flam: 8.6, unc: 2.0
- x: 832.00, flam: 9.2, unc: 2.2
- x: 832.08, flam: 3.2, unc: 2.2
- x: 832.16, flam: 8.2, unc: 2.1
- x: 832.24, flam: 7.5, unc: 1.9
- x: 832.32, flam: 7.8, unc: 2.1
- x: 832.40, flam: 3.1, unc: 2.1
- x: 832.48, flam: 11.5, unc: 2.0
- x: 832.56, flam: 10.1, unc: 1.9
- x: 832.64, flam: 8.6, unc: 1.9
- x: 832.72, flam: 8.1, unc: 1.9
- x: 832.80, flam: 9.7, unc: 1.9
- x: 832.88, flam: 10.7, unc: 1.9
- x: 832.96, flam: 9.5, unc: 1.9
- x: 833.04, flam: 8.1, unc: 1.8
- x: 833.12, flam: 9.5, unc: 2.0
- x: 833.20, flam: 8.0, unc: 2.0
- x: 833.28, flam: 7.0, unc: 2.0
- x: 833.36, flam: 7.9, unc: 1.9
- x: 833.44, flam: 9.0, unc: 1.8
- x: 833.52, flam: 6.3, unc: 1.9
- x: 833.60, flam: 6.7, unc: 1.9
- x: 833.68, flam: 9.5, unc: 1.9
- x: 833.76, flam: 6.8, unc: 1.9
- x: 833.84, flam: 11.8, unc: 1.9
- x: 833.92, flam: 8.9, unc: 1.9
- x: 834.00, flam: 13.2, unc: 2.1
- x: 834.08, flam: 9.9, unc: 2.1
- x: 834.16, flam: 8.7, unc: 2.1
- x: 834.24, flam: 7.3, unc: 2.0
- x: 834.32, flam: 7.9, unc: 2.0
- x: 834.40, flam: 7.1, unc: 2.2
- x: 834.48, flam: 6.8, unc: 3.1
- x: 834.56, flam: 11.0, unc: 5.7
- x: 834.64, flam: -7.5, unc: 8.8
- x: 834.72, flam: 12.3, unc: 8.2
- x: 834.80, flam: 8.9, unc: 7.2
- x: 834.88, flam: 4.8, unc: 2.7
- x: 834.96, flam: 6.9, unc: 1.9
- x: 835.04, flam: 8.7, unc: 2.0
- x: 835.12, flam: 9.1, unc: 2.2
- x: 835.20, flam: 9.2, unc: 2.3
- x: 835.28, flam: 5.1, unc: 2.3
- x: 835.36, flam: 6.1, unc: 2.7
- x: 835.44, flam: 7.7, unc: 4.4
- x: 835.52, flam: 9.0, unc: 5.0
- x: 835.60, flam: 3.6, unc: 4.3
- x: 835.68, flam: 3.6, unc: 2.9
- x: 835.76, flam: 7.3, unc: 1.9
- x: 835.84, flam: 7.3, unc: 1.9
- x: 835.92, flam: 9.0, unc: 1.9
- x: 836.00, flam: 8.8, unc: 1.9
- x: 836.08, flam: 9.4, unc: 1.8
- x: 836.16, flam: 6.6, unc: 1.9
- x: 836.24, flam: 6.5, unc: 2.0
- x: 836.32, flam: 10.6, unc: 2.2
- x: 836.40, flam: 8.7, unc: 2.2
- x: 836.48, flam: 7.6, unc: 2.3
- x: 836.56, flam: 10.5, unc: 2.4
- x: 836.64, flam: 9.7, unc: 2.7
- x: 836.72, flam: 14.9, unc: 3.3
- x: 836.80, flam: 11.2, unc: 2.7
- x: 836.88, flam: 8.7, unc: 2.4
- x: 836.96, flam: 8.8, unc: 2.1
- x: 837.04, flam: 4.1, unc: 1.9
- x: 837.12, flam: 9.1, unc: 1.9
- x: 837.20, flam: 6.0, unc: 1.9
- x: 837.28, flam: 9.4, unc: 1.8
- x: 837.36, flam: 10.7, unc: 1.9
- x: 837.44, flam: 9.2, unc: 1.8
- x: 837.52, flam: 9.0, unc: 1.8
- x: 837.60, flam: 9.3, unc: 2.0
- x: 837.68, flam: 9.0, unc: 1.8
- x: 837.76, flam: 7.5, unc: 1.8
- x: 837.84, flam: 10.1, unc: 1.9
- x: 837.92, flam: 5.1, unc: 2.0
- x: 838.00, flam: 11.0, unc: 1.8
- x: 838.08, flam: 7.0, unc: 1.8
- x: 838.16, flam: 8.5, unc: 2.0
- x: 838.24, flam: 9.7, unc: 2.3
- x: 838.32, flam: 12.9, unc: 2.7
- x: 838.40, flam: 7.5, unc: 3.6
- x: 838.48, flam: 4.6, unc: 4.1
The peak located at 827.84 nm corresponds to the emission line [N II] 6583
